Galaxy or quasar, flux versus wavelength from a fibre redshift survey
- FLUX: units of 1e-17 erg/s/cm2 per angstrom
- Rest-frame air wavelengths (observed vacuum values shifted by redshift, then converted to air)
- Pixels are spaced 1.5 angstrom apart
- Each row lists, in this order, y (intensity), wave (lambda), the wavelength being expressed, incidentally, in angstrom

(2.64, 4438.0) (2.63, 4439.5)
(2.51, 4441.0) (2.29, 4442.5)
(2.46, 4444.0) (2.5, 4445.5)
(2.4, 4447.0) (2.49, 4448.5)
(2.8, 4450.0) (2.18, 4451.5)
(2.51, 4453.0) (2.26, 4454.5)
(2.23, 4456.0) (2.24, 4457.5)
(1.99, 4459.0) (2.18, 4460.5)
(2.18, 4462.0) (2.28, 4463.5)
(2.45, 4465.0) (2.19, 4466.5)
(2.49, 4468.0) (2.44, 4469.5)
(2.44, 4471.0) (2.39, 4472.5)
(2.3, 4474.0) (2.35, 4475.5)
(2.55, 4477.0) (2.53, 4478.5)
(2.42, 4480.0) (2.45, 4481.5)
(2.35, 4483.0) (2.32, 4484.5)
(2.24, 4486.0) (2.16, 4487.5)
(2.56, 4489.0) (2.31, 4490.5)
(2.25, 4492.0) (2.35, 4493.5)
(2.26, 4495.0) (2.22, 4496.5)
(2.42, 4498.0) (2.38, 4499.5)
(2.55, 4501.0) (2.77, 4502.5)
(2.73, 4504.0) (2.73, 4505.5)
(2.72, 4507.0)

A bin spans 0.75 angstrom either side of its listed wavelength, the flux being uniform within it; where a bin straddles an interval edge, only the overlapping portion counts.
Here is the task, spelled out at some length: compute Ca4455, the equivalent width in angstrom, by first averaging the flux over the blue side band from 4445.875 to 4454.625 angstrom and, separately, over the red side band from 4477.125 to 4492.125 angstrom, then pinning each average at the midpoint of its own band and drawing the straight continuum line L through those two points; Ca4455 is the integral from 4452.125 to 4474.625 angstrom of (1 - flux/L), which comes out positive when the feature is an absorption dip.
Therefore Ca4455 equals 1.10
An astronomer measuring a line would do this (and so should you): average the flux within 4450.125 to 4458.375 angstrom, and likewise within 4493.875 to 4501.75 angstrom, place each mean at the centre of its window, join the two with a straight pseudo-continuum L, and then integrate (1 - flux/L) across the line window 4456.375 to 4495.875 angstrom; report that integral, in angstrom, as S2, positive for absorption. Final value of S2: 0.2 angstrom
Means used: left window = 2.32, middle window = 2.33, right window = 2.37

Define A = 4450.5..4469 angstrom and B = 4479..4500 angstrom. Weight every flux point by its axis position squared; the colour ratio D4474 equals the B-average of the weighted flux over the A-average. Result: 1.04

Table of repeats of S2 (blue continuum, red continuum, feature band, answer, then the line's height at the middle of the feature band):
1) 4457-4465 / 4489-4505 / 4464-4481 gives -1.04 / 2.27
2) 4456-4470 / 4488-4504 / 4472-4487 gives -0.29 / 2.34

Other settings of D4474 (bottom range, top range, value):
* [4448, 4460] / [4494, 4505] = 1.09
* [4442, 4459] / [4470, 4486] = 1.02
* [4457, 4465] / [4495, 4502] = 1.11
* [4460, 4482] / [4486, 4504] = 1.02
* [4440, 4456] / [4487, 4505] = 1.02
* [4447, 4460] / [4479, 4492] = 1.02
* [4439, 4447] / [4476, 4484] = 1.01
